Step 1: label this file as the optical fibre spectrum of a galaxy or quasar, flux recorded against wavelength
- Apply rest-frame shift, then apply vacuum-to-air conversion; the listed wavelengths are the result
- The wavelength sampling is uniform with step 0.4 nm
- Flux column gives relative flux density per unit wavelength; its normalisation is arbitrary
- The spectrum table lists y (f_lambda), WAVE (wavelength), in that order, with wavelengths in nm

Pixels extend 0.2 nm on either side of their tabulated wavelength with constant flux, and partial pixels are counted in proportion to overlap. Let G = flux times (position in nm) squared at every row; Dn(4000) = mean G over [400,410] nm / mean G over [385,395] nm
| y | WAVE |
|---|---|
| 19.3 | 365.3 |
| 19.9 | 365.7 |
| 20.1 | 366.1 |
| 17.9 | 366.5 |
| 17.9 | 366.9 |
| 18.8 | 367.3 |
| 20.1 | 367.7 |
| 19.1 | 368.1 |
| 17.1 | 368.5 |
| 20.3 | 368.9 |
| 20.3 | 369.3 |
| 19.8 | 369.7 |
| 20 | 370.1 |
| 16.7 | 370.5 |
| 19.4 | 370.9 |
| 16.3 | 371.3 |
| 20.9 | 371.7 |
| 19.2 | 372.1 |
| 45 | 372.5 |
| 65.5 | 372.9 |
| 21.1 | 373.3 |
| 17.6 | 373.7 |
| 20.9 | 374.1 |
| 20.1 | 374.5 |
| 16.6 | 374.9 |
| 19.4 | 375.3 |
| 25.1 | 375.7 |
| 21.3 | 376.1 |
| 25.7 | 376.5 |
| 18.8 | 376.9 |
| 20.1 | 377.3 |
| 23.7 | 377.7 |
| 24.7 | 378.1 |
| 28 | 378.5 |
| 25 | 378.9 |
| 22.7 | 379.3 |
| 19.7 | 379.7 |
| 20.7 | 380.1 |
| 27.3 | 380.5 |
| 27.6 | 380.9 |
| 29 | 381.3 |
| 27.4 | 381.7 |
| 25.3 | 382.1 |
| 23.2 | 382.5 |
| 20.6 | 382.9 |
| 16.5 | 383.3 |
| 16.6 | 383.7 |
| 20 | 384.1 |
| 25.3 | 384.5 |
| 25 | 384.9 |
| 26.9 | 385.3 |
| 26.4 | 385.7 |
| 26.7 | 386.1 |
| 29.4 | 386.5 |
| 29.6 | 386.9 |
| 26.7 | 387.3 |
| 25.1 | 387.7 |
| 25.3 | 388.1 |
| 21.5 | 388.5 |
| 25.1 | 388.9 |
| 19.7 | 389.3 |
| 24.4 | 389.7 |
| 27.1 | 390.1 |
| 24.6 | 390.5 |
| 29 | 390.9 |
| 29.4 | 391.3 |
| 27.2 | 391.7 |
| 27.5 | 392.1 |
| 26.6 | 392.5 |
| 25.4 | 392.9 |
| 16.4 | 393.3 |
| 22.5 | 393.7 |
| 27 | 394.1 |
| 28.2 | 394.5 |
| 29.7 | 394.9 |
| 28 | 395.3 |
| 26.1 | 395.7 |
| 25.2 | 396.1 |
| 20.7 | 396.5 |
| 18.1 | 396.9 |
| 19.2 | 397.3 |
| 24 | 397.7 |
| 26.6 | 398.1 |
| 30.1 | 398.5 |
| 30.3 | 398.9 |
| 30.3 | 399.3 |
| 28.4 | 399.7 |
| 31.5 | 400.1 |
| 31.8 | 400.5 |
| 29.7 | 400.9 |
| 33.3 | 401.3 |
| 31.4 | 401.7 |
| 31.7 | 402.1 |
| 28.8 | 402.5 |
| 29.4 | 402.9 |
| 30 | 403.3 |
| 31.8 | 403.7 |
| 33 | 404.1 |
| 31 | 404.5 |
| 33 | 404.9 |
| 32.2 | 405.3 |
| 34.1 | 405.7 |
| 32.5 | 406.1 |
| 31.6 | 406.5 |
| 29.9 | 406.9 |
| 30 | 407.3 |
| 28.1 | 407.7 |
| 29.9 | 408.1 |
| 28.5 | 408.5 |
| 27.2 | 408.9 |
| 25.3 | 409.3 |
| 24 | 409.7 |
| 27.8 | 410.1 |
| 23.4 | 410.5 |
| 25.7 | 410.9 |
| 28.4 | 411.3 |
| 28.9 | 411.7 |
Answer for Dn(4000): 1.3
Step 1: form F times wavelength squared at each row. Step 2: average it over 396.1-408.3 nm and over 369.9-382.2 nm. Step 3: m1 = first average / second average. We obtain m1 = 1.39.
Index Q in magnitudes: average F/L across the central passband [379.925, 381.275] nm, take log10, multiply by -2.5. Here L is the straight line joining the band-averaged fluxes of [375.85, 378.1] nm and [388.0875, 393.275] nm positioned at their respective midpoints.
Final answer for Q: -0.12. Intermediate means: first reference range 22.2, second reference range 25.3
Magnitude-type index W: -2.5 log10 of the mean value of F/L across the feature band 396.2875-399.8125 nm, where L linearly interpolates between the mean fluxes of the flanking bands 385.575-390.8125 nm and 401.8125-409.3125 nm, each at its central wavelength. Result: 0.13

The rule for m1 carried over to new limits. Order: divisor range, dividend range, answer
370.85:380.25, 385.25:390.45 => 1.13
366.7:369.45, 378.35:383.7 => 1.33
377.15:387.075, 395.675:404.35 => 1.28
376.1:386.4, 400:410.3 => 1.44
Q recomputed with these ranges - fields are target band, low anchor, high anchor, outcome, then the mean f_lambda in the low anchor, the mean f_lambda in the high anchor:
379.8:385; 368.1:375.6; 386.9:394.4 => 0.04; 23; 25.2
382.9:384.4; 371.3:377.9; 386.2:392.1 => 0.35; 24.8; 26.1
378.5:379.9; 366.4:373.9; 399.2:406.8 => 0.09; 22.9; 31.3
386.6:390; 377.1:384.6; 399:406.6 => 0.05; 23.3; 31.3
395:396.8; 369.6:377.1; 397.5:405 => 0.17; 23.7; 30.3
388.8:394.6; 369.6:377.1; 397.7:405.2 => 0.12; 23.7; 30.5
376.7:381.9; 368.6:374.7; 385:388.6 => 0.05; 24.1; 26.5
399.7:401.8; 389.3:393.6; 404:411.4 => -0.14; 25.4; 29.2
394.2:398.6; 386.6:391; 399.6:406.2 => 0.14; 25.3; 31.4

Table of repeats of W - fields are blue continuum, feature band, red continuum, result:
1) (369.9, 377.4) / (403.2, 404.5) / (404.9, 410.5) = -0.109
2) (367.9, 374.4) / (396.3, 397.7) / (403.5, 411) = 0.358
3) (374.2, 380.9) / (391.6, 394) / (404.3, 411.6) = 0.067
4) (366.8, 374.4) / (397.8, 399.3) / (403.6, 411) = -0.036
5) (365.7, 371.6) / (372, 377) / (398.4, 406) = -0.242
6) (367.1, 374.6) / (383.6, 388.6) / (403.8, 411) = 0.023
